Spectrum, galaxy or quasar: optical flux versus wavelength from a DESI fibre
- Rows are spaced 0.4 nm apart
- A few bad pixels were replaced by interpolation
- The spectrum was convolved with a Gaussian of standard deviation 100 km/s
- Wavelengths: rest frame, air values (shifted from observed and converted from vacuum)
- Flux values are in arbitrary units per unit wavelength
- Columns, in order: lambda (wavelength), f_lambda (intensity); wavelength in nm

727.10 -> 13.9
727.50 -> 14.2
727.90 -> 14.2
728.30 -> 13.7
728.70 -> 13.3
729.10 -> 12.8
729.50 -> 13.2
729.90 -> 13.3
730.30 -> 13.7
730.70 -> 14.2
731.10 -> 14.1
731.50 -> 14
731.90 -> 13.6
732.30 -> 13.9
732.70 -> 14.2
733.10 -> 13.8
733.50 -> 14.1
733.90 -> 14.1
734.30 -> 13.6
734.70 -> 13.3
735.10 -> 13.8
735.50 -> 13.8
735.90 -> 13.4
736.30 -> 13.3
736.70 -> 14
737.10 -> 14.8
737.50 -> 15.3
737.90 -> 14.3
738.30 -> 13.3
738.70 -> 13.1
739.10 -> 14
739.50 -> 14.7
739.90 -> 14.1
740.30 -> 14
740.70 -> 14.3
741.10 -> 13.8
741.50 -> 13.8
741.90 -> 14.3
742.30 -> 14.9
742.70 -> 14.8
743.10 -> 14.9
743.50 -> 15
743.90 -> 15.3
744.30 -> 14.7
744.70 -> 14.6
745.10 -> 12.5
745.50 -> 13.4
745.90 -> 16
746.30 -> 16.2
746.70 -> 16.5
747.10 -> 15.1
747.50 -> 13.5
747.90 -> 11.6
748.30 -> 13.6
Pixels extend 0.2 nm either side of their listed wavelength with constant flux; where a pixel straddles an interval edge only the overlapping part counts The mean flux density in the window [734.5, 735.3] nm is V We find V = 13.6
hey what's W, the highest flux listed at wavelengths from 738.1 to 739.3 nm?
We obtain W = 14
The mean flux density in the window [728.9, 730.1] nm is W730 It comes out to 13.1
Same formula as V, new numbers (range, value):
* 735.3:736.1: 13.6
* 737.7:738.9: 13.6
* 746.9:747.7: 14.3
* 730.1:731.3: 14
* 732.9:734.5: 13.9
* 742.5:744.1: 15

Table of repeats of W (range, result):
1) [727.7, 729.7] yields 14.2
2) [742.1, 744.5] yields 15.3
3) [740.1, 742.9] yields 14.9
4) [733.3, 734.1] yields 14.1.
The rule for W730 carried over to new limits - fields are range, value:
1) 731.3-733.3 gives 13.9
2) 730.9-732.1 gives 13.9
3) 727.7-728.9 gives 13.7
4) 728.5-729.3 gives 13.1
